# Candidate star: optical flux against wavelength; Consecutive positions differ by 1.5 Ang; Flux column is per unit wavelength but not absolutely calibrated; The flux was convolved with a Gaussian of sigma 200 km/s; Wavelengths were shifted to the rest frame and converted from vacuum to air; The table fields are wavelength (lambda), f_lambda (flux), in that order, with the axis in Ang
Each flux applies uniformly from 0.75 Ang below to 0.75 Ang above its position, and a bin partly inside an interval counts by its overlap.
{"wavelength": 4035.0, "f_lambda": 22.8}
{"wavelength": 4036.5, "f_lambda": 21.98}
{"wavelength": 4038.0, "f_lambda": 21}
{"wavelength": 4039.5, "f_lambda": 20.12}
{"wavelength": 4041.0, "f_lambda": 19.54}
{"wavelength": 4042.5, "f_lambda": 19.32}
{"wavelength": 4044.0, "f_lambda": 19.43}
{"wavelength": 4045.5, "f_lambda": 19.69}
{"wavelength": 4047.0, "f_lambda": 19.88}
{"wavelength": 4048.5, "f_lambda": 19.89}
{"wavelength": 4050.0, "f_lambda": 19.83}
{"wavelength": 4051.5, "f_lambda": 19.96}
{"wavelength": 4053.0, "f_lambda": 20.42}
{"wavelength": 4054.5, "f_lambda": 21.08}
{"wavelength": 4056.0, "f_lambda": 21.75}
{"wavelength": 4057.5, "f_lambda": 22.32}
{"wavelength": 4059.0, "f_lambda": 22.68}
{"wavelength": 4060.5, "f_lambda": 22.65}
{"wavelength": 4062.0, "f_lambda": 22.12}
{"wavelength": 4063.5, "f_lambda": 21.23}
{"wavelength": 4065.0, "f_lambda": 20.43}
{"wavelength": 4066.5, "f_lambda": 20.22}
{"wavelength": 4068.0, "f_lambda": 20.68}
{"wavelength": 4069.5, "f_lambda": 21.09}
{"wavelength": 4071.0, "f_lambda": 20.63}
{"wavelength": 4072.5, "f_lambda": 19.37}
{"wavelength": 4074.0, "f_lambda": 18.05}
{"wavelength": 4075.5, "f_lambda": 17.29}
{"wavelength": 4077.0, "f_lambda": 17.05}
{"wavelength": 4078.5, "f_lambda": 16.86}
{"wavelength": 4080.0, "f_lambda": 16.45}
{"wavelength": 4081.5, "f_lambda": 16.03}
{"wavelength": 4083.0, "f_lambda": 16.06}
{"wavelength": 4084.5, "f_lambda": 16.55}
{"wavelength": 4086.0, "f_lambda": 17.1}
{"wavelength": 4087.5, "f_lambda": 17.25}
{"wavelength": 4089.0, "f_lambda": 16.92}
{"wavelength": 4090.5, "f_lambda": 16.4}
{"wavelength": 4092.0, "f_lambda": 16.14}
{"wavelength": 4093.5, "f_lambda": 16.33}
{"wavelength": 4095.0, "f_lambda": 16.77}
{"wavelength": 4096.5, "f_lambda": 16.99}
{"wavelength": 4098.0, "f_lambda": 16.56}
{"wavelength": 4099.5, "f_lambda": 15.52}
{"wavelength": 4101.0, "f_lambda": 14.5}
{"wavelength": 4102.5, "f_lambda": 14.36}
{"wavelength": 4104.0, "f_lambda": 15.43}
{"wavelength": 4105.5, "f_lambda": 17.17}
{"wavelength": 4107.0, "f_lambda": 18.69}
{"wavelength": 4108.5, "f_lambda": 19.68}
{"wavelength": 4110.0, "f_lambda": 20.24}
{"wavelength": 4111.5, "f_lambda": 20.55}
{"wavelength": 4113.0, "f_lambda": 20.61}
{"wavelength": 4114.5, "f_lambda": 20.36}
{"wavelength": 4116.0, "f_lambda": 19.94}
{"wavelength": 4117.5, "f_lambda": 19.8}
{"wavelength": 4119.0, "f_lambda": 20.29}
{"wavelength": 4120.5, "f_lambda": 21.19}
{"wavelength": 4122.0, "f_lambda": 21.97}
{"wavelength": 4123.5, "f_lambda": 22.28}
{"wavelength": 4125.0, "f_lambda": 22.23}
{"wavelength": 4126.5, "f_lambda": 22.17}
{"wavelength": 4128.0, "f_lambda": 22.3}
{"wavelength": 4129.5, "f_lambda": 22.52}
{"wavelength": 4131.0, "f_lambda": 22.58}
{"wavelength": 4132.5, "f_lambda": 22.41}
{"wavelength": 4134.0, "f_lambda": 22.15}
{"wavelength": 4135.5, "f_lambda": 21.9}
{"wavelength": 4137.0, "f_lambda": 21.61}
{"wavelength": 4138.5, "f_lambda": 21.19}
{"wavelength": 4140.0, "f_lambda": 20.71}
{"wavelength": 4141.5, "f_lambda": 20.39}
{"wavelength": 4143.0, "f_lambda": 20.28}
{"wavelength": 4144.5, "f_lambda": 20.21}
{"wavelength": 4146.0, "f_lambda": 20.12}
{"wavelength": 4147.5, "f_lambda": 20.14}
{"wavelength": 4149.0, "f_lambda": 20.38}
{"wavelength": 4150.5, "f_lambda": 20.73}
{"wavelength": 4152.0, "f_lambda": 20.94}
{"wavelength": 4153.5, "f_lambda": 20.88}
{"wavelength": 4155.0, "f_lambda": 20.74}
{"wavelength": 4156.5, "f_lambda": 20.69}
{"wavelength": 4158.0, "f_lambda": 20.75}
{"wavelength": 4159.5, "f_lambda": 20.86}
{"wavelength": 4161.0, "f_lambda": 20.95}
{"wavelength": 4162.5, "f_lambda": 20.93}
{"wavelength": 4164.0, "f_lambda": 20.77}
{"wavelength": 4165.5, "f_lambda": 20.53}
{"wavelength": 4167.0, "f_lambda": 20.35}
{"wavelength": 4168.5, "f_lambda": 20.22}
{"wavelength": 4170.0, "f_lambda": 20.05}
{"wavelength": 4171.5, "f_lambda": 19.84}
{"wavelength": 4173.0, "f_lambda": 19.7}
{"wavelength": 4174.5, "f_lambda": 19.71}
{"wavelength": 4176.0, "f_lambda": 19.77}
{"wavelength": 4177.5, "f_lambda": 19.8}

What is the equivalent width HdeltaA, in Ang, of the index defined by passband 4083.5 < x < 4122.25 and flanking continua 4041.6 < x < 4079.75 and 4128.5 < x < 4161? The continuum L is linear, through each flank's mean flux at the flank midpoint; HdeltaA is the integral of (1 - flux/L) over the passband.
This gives 5.1 Ang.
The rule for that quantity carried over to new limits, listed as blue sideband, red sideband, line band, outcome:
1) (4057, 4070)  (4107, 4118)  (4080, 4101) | 4.3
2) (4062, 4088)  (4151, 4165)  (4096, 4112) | 1.8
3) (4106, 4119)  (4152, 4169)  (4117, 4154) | -1.7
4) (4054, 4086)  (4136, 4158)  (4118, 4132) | -1.1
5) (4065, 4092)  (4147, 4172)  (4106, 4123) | -1.1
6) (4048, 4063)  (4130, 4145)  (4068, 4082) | 2.0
